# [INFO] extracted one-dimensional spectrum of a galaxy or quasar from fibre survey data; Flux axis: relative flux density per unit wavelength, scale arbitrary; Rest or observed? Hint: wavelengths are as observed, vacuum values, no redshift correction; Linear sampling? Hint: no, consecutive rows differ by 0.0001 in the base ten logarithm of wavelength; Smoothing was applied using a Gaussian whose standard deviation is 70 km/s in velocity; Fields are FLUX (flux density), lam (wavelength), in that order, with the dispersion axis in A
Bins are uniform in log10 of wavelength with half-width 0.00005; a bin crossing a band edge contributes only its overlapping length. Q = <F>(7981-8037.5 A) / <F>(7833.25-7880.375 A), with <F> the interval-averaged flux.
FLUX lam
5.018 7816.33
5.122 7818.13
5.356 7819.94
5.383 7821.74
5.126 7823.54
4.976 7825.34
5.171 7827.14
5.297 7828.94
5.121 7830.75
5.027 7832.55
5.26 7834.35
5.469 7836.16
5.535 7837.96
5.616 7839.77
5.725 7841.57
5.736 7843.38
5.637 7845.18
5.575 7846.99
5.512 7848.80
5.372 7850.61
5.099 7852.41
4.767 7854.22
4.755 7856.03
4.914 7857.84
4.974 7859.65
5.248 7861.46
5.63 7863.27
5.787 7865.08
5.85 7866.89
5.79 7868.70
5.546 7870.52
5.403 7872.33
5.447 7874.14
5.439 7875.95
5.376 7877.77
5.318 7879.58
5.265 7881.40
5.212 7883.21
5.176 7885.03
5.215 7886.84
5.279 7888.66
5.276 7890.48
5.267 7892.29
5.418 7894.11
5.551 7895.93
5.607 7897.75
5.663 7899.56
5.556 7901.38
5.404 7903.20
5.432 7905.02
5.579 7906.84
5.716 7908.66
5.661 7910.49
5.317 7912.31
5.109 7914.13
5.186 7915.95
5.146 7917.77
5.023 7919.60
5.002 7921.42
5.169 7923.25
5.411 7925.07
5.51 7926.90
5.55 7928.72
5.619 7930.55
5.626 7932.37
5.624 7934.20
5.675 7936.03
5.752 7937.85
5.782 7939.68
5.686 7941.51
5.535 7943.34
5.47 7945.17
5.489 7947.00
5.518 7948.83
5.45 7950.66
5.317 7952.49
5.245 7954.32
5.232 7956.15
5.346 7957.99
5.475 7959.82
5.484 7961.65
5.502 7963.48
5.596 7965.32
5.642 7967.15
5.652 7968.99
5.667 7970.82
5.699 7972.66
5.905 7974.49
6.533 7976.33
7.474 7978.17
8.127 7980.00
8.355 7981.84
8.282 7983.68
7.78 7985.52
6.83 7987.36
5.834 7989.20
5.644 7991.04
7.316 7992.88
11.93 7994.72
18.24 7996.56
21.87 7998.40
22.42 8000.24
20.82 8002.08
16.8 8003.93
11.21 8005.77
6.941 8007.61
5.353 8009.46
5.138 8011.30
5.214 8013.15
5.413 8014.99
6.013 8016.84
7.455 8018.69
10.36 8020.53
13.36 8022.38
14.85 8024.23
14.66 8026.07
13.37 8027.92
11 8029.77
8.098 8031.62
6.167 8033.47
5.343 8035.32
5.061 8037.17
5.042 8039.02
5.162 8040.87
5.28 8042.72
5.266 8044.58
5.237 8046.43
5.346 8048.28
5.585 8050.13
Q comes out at 1.9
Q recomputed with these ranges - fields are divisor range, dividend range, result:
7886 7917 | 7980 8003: 2.20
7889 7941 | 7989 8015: 2.15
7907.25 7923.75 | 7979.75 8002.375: 2.21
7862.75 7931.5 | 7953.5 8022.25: 1.58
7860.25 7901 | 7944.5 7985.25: 1.11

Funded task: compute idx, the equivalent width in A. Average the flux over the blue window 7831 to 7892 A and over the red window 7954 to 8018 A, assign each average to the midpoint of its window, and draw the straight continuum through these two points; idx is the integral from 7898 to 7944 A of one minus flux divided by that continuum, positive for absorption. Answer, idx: 9.23 A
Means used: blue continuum 5.37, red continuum 8.49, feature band 5.47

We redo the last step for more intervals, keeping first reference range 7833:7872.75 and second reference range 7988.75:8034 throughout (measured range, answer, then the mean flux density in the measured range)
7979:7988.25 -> 2.0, 7.87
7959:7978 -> 7.5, 5.79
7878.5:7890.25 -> 2.3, 5.25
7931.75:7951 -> 6.7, 5.6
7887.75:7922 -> 8.9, 5.38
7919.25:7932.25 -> 4.3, 5.36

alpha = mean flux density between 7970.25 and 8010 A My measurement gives 10.3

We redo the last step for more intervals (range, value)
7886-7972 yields 5.46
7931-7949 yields 5.62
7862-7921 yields 5.42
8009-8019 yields 5.68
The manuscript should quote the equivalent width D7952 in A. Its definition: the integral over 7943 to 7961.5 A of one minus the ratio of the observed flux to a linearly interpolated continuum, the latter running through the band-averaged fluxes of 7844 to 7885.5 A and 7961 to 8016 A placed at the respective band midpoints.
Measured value 5.85 A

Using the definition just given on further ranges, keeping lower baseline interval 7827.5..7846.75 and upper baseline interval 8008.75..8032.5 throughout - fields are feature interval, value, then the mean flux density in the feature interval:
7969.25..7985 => 2.67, 6.97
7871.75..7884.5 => 1.93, 5.34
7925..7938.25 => 3.25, 5.6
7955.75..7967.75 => 3.85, 5.47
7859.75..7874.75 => 1.27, 5.56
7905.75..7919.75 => 3.31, 5.36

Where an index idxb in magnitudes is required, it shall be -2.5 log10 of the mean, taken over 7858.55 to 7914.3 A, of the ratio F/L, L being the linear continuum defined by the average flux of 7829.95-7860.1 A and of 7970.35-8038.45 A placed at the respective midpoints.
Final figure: 0.18 mag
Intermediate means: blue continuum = 5.31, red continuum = 9.64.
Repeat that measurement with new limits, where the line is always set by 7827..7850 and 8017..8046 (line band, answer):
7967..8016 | -0.18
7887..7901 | 0.17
